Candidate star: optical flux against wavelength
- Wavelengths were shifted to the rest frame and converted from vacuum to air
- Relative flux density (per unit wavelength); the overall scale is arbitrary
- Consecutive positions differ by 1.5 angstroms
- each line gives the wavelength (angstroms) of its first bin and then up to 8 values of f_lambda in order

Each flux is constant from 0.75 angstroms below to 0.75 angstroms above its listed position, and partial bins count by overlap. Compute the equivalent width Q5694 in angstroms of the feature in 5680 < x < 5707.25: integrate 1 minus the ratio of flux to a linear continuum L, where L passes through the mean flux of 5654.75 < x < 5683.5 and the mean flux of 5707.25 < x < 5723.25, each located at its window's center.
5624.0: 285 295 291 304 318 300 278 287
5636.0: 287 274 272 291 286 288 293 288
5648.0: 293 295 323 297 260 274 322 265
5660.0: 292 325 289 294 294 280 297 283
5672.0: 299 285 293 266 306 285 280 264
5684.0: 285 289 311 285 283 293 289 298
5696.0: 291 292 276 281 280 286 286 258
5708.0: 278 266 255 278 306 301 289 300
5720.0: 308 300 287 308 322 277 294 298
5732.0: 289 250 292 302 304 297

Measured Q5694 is 0.3 angstroms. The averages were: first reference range 289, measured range 285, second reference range 288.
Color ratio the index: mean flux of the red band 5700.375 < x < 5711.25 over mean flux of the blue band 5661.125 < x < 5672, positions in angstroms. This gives 0.93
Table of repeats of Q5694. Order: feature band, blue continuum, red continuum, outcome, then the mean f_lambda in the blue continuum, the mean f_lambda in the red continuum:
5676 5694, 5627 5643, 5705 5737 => 0.1 angstroms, 290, 288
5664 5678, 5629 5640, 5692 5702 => 0.0 angstroms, 288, 287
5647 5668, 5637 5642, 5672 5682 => -0.7 angstroms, 280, 286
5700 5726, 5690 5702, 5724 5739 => 0.3 angstroms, 288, 293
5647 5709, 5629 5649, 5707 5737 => 0.2 angstroms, 289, 290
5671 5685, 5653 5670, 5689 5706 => 0.2 angstroms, 290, 286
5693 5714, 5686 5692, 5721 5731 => 1.0 angstroms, 293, 298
